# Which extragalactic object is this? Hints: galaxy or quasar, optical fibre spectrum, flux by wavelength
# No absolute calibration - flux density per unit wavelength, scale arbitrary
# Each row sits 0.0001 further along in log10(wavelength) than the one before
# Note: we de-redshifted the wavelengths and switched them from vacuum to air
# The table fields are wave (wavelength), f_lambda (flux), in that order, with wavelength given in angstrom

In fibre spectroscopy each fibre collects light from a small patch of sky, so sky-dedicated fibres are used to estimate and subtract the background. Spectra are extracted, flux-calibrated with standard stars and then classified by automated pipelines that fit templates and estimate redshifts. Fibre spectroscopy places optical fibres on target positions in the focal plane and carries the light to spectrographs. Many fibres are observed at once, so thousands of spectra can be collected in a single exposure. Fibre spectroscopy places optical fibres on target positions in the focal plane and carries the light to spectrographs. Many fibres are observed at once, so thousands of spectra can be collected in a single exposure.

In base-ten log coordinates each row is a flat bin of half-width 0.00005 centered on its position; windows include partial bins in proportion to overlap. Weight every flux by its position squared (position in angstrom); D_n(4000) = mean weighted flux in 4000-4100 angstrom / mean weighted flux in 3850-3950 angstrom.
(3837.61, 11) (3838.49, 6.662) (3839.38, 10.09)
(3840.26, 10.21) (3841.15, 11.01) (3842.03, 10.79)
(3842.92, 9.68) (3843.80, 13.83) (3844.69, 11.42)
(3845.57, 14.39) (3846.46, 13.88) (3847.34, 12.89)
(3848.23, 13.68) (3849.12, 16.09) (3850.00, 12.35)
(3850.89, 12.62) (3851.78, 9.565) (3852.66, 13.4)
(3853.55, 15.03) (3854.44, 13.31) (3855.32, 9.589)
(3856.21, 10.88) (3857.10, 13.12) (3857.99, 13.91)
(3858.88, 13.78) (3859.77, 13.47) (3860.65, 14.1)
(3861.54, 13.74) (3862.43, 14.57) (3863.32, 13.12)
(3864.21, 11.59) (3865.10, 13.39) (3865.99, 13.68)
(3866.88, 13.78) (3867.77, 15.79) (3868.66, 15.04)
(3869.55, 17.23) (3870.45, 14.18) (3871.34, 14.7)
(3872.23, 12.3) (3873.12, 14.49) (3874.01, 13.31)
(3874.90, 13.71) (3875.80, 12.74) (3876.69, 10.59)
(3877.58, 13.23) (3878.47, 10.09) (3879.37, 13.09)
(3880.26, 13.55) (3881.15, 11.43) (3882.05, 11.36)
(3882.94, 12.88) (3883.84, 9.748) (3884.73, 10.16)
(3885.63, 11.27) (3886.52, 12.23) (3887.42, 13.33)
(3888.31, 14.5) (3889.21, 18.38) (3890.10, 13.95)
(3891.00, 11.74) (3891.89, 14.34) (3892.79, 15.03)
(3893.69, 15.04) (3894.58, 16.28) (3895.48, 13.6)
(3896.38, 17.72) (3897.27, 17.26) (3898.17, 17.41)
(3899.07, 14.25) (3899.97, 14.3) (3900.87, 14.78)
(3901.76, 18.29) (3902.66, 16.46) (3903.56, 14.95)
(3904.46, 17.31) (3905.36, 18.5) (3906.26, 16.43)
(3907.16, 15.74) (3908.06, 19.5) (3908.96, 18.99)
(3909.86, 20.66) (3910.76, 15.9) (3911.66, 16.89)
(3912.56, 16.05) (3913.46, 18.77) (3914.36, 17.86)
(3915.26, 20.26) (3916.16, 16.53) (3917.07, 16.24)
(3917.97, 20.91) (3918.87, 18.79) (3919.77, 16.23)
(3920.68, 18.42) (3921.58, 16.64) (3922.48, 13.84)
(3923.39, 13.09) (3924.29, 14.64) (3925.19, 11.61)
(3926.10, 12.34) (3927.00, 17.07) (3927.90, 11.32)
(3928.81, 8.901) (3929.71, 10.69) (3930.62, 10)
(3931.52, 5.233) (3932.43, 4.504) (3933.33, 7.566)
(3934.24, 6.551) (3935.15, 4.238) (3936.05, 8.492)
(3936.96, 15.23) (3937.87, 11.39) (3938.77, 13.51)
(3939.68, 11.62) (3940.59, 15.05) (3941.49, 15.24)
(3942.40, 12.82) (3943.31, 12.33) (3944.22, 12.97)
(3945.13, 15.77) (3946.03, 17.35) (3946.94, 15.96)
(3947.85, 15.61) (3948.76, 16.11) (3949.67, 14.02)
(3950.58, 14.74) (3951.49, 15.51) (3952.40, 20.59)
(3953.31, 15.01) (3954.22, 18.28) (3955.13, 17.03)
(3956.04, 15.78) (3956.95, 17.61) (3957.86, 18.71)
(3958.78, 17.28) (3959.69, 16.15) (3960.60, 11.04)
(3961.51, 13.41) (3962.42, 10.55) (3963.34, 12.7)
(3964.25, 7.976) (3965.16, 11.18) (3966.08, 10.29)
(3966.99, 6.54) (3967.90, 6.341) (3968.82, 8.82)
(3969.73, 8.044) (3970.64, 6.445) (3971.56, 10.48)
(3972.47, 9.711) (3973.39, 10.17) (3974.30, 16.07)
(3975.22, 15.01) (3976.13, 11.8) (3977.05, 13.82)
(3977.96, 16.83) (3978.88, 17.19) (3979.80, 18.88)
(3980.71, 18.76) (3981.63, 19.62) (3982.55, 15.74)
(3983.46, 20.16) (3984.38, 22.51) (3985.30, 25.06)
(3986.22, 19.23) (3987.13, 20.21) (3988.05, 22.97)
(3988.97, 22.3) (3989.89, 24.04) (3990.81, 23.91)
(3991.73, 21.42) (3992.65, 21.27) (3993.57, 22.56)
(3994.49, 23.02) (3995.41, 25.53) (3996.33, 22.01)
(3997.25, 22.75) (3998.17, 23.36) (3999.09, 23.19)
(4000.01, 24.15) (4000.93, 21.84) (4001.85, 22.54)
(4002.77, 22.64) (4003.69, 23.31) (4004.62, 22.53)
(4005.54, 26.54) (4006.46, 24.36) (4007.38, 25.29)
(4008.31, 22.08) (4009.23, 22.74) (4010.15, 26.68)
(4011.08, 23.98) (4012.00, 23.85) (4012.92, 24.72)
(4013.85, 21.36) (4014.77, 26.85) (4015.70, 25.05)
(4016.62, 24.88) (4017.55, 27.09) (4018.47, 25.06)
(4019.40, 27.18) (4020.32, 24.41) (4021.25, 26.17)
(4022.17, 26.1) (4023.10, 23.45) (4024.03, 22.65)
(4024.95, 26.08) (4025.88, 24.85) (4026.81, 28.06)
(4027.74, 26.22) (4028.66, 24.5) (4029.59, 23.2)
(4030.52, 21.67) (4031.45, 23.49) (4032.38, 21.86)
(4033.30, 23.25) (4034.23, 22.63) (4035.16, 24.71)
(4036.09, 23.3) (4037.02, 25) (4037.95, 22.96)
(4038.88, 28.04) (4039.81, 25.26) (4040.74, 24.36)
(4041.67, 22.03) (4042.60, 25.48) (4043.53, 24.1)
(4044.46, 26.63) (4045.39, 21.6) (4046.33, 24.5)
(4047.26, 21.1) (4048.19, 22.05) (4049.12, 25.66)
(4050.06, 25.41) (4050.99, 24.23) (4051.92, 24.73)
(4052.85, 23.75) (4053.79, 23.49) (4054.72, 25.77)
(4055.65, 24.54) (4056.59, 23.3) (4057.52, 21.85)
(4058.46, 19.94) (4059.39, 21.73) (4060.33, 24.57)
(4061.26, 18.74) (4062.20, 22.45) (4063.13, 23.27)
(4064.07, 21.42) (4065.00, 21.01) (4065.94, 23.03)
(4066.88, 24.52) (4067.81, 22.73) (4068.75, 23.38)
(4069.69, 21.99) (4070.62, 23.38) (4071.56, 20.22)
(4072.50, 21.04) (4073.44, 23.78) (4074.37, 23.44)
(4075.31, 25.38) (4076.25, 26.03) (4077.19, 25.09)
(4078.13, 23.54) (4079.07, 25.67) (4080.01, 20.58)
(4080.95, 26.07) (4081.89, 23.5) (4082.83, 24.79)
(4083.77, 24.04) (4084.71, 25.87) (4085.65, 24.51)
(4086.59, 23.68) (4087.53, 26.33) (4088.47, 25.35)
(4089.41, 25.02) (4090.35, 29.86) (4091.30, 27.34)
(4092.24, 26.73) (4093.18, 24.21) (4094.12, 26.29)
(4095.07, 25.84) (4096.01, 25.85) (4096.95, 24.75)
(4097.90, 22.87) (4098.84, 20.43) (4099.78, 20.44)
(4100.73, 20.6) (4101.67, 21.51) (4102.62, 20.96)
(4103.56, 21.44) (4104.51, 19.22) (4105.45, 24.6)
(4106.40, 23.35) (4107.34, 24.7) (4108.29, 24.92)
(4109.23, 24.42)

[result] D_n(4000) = 1.86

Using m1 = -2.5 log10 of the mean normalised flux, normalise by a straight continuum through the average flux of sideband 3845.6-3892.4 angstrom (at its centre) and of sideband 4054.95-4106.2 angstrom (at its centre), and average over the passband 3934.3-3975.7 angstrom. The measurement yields 0.310 mag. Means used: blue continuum 13.2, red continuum 23.5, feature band 13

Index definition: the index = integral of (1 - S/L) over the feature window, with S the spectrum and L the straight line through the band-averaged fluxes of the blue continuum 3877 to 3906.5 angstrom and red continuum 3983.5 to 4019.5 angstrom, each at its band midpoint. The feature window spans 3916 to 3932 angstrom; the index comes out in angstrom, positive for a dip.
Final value 2.78 angstrom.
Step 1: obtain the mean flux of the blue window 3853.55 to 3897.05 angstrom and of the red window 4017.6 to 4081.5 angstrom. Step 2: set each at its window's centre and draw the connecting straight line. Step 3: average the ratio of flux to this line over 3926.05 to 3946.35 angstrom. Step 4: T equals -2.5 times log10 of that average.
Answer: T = 0.454 mag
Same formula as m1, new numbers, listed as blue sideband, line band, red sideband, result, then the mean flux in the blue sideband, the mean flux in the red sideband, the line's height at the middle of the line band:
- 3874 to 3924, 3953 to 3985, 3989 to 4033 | 0.433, 15.3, 24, 20.8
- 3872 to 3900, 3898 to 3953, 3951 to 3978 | -0.108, 13.5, 12.9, 13.2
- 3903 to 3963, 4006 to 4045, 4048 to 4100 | -0.187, 14.7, 23.9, 20.7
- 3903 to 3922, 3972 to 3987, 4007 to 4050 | 0.261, 17.7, 24.4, 21.6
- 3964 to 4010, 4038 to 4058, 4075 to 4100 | -0.083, 18.6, 24.9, 22.4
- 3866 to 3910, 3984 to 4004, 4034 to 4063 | -0.107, 14.6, 23.7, 20.6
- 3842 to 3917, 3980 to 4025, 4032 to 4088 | -0.129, 14.3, 23.6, 20.7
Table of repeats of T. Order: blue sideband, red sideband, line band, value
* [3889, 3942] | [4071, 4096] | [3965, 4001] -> 0.075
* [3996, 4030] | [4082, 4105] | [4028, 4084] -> 0.033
